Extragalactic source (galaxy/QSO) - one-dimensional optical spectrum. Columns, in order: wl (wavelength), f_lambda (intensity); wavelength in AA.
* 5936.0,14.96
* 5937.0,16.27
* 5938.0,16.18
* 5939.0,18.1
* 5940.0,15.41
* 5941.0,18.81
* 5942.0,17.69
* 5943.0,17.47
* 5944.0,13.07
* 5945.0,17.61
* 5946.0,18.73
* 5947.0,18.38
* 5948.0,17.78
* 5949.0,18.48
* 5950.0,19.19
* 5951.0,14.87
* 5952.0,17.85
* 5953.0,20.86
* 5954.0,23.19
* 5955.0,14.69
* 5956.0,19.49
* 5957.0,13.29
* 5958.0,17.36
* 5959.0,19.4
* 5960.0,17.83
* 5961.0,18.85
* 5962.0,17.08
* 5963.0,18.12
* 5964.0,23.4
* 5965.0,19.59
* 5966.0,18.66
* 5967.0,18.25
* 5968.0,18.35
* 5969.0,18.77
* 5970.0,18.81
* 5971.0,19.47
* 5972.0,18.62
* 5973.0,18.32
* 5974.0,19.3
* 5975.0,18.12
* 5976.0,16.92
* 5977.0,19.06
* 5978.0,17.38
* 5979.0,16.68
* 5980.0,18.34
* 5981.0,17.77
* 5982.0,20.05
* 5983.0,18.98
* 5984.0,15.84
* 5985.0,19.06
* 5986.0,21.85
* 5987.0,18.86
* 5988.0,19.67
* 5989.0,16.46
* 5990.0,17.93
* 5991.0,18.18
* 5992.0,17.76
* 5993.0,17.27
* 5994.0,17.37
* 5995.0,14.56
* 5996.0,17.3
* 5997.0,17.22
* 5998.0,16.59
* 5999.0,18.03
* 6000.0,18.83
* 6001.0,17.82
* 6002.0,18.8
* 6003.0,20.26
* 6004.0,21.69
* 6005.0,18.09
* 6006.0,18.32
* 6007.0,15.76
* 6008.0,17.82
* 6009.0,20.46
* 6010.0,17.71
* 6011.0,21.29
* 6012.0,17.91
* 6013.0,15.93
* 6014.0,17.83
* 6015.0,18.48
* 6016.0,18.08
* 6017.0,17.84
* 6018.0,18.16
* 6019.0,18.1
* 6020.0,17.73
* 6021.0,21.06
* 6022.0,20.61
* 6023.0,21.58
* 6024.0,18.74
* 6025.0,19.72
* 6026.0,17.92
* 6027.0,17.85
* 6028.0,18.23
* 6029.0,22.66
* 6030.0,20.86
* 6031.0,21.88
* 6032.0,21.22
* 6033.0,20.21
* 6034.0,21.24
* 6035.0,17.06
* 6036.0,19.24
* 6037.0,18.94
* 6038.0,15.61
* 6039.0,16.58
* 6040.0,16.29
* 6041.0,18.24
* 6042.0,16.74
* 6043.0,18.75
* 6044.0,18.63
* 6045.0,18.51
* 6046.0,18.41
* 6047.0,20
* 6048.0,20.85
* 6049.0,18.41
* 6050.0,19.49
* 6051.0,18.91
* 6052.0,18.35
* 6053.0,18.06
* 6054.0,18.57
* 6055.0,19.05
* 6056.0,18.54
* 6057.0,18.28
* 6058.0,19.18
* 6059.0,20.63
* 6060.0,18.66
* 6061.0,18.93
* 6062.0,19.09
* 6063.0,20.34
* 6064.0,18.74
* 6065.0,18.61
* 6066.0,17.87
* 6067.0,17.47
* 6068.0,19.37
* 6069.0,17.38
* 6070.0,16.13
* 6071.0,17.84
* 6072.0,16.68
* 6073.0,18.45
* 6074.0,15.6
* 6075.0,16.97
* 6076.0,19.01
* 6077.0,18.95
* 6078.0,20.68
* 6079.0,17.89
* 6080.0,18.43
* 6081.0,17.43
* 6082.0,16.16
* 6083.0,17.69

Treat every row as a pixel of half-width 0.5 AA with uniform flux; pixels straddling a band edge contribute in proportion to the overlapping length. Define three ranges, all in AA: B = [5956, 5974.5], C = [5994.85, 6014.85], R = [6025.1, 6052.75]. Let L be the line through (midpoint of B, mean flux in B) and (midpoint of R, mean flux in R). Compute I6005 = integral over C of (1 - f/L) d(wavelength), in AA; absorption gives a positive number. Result 0.6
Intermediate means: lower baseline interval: 18.6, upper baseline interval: 18.9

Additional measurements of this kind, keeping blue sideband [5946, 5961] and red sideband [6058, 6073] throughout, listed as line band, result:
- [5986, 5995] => 0.1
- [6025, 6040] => -0.7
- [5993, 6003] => 0.4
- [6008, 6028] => -0.5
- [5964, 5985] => -0.4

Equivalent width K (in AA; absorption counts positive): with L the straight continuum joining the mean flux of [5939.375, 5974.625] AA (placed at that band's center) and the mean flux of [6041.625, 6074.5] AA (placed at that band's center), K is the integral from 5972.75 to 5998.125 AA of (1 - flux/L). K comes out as 0.4 AA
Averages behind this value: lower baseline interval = 18.2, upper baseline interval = 18.5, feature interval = 18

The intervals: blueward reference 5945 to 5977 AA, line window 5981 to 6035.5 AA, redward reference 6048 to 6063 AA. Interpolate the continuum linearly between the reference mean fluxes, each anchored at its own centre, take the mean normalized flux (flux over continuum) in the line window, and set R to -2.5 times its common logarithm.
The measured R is 0.00 mag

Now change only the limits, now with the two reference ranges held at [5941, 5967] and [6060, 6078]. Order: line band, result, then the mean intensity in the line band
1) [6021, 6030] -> -0.094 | 19.8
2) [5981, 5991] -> -0.031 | 18.7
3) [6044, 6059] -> -0.046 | 18.9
